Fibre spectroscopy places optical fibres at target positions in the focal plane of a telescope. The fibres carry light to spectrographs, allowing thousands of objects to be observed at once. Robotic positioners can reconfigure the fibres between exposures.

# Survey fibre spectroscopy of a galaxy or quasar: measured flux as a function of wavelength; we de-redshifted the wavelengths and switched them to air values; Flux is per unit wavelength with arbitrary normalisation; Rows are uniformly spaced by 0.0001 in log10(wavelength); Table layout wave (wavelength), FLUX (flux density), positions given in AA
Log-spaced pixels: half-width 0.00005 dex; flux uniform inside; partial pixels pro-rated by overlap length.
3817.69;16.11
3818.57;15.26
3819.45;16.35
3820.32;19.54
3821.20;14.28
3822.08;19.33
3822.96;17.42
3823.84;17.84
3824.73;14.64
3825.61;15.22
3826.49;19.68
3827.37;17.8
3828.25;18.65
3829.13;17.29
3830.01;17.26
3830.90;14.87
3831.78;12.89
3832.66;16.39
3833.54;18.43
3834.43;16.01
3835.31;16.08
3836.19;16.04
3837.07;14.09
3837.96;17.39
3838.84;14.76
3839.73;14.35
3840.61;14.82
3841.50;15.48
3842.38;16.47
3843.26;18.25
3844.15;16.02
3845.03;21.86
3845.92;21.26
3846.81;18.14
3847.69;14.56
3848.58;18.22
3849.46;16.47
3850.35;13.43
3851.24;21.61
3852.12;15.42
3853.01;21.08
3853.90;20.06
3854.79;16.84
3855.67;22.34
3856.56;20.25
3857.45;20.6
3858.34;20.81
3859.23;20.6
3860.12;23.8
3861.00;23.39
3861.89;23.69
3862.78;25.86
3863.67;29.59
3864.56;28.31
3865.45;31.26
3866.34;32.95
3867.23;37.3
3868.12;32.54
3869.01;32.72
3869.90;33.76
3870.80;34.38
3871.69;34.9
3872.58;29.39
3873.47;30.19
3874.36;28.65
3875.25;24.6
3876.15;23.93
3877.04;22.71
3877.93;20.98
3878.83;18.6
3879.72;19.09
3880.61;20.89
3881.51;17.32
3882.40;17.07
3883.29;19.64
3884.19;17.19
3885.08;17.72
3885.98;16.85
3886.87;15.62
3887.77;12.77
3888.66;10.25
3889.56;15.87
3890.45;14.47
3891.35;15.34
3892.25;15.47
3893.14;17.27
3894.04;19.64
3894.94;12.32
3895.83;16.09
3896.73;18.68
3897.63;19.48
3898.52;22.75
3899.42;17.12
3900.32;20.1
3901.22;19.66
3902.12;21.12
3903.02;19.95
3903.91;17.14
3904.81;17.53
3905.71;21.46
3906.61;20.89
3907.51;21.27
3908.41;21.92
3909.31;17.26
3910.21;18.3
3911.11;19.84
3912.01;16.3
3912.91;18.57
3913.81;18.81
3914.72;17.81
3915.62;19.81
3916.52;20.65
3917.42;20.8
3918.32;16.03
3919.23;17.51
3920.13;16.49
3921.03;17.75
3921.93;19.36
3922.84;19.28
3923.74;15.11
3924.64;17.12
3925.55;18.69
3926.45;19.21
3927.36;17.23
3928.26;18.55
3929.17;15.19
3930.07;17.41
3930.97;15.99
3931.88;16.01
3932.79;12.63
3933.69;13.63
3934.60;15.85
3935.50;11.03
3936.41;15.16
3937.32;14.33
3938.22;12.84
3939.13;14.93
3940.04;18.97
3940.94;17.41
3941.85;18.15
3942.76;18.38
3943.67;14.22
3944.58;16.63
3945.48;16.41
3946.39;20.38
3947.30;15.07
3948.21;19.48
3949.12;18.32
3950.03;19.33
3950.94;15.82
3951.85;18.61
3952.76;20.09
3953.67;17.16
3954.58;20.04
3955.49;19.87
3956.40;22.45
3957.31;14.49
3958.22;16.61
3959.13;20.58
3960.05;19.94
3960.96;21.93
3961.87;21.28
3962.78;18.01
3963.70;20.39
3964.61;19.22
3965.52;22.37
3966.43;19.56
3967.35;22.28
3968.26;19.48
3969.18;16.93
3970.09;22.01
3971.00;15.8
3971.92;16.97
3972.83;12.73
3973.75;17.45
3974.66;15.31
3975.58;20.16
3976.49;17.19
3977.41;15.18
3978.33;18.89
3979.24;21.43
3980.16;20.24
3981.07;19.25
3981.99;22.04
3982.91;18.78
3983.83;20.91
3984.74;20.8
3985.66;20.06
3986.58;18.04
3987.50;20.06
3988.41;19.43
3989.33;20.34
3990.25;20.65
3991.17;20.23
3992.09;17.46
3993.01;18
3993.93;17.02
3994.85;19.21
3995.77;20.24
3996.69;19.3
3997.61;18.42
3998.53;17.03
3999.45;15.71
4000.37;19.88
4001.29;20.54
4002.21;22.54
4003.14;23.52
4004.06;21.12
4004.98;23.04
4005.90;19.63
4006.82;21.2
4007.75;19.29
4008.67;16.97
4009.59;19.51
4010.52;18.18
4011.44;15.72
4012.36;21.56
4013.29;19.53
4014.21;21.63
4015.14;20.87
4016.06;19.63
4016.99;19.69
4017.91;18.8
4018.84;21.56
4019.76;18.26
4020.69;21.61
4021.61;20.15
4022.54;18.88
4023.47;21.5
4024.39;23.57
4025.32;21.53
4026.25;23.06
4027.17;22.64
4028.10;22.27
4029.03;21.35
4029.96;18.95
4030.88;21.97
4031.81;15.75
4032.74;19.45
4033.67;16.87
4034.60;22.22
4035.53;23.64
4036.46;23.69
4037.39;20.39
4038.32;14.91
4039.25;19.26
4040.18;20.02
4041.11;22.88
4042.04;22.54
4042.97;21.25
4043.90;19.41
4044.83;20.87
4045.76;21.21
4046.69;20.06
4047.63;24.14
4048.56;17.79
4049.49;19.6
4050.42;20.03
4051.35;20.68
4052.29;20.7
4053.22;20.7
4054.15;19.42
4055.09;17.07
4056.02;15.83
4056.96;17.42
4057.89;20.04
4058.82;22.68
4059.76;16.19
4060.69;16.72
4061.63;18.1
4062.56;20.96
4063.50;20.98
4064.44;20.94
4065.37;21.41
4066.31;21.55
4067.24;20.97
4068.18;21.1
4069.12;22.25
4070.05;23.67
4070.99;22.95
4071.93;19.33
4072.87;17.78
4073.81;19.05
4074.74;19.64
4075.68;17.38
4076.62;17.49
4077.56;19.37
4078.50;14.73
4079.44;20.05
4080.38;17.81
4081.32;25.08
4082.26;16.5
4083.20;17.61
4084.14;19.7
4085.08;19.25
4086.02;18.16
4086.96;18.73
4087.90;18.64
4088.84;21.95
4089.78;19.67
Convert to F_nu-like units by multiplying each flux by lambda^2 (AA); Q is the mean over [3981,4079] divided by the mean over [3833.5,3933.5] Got 1.08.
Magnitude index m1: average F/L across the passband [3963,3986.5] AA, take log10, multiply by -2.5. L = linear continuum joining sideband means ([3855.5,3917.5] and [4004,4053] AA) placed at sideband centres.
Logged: 0.10 mag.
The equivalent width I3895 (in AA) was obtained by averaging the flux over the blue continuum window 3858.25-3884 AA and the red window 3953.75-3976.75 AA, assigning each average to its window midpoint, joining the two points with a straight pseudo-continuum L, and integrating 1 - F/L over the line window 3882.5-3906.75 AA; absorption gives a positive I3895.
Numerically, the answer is 6.8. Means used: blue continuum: 26.1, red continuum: 18.9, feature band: 17.5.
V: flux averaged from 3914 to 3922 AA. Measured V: 18.4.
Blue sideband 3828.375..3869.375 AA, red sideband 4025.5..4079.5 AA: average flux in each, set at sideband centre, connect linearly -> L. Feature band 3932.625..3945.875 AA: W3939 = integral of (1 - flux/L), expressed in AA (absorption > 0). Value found 3.1 AA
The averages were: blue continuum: 20.2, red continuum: 20.1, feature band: 15.4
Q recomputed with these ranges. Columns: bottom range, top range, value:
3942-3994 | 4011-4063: 1.11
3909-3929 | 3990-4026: 1.14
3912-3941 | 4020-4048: 1.30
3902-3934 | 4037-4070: 1.19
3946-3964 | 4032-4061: 1.10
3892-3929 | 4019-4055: 1.18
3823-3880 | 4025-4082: 1.05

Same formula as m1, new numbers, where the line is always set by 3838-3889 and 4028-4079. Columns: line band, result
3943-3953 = 0.19 mag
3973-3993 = 0.08 mag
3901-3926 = 0.14 mag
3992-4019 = 0.05 mag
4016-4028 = -0.04 mag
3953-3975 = 0.10 mag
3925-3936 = 0.31 mag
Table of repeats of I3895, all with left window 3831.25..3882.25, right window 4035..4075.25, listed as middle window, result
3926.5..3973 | 7.5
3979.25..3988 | 0.3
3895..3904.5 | 1.1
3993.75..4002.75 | 0.7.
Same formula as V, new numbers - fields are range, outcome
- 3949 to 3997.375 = 19.1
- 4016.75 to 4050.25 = 20.6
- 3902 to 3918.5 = 19.3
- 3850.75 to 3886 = 24.3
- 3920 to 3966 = 17.6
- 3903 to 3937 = 17.7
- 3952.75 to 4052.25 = 19.8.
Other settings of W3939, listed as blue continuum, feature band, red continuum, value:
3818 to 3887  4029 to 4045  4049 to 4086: -0.5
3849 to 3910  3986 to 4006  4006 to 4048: 1.0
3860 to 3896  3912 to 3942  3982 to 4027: 6.7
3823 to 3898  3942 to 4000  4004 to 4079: 3.8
